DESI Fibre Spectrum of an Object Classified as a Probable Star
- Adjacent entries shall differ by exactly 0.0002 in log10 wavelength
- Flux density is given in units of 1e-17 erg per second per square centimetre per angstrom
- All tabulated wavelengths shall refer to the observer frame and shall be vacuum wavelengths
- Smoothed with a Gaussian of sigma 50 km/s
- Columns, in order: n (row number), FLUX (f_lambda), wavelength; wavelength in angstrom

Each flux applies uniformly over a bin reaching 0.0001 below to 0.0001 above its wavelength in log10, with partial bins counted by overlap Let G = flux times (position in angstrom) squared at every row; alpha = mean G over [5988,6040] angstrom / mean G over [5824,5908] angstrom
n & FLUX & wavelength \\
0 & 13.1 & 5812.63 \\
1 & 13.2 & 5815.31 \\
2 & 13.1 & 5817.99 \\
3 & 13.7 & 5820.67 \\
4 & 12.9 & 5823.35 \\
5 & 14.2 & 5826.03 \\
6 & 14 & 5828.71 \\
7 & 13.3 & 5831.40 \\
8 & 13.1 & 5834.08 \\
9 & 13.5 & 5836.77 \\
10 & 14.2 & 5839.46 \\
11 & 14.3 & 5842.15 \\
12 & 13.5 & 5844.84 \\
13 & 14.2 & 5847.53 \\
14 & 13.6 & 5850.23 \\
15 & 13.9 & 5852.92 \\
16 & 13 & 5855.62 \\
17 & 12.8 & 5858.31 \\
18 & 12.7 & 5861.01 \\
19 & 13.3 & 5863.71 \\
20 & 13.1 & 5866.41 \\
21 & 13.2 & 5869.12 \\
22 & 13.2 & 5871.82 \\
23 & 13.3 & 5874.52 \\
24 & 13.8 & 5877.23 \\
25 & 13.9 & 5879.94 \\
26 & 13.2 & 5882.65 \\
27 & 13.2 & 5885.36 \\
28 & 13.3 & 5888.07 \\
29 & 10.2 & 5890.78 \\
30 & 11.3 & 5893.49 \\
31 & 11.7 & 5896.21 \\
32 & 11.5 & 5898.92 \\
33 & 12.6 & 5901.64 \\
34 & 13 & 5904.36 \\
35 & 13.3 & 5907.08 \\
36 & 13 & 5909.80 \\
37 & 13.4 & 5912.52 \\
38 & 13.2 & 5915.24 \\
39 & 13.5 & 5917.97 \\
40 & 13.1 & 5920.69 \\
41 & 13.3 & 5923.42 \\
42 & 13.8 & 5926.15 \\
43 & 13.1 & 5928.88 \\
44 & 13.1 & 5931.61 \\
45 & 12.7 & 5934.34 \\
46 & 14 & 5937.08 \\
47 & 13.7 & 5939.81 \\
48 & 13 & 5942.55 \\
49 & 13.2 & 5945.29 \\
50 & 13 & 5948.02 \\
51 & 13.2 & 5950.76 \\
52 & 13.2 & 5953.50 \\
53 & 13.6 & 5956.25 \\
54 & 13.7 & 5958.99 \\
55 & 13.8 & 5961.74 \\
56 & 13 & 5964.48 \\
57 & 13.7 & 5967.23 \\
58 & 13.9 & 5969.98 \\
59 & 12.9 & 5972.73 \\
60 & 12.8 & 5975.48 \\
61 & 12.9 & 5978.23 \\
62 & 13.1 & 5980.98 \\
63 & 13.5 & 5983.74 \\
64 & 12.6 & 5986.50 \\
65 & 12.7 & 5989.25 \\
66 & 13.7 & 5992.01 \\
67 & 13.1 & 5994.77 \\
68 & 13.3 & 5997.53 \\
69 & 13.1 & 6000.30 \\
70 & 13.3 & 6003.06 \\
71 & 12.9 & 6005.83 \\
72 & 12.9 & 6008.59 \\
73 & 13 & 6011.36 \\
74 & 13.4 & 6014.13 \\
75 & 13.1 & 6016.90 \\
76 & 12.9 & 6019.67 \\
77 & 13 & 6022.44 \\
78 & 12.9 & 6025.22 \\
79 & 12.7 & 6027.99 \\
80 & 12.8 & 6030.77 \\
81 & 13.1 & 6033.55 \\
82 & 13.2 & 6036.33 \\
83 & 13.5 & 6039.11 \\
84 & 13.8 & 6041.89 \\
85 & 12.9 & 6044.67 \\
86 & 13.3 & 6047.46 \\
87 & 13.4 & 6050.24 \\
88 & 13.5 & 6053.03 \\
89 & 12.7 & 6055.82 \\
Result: 1.0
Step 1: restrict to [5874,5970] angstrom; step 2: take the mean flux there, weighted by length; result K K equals 13.1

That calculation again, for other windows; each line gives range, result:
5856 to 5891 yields 13.1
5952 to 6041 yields 13.2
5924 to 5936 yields 13.2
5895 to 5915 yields 12.7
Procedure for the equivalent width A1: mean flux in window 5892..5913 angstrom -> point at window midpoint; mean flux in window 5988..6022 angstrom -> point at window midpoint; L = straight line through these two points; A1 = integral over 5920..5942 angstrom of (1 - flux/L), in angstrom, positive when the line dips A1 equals -1.3 angstrom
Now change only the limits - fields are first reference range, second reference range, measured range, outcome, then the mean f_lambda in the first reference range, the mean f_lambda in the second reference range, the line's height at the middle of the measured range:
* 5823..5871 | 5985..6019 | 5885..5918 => 2.12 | 13.5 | 13.1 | 13.4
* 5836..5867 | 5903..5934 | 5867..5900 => 1.77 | 13.5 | 13.2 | 13.4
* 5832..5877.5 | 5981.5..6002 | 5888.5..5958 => 1.94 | 13.4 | 13.1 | 13.3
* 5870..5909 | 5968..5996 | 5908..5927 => -0.73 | 12.7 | 13.1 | 12.8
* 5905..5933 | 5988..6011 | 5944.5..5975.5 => -0.38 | 13.3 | 13.1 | 13.2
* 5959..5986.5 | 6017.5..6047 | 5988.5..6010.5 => 0.09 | 13.3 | 13.1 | 13.2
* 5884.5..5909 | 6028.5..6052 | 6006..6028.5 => 0.13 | 12.2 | 13.2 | 13.1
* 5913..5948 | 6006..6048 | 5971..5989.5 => 0.32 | 13.3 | 13.1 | 13.2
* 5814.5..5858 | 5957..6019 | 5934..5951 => 0.03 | 13.6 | 13.2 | 13.3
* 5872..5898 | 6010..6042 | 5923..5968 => -1.79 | 12.7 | 13.1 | 12.8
